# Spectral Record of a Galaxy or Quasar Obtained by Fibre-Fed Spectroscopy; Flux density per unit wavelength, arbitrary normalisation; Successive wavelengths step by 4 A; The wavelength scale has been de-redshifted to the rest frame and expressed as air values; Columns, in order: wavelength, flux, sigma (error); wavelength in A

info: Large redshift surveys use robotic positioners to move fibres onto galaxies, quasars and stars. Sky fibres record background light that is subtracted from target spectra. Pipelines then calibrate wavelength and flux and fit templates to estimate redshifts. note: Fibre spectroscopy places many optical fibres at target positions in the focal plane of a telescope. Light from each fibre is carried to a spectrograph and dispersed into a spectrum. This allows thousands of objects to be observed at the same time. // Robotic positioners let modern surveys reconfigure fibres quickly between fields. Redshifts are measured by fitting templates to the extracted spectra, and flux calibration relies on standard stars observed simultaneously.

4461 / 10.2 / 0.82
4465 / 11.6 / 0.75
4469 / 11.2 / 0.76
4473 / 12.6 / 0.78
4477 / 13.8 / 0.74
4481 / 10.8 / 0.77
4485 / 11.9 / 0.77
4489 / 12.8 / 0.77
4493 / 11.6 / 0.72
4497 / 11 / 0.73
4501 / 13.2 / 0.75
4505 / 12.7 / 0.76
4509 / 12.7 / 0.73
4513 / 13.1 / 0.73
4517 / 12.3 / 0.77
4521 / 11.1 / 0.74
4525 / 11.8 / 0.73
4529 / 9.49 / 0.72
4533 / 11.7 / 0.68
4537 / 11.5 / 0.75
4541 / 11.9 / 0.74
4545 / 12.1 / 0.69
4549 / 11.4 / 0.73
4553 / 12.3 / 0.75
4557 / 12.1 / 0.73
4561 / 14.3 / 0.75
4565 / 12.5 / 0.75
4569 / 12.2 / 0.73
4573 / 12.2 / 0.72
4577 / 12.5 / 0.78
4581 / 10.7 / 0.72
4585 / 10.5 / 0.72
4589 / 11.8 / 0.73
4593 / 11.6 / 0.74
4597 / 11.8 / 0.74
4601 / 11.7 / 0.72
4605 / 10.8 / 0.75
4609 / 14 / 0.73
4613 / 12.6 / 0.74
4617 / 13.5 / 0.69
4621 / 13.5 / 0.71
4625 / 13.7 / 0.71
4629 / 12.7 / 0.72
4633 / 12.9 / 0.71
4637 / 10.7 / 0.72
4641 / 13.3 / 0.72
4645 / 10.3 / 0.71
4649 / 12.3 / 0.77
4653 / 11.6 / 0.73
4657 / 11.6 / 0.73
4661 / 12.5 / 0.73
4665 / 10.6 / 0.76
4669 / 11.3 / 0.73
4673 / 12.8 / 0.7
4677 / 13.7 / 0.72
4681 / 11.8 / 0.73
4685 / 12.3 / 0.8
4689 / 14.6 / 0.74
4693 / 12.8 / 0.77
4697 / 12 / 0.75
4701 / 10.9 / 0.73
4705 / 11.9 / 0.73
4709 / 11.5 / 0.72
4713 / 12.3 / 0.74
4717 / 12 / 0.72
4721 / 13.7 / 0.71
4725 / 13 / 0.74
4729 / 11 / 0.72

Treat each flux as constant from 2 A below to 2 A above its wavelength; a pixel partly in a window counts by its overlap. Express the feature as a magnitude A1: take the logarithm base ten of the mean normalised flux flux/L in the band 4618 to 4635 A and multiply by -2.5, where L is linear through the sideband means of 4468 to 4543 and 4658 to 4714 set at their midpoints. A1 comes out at -0.09 mag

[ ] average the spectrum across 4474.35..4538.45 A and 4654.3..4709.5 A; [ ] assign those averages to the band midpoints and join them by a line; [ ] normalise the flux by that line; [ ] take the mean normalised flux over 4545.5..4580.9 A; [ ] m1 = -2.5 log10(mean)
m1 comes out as -0.03 mag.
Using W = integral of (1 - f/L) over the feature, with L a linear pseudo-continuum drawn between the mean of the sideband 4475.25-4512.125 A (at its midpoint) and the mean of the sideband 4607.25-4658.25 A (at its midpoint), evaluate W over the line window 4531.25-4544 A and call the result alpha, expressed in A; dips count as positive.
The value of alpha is 0.7 A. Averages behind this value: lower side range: 12.3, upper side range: 12.5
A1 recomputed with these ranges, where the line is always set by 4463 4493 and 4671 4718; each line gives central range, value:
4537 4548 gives 0.03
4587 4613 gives 0.02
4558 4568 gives -0.08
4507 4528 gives 0.00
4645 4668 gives 0.07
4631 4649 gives 0.04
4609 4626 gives -0.09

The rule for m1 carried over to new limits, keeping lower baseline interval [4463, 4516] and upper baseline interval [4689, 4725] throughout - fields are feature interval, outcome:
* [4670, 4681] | -0.043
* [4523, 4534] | 0.123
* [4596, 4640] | -0.025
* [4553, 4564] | -0.061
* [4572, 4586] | 0.071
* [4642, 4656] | 0.068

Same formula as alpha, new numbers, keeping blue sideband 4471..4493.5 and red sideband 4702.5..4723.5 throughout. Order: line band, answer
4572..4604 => 1.9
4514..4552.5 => 2.3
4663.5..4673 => 0.7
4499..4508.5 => -0.5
